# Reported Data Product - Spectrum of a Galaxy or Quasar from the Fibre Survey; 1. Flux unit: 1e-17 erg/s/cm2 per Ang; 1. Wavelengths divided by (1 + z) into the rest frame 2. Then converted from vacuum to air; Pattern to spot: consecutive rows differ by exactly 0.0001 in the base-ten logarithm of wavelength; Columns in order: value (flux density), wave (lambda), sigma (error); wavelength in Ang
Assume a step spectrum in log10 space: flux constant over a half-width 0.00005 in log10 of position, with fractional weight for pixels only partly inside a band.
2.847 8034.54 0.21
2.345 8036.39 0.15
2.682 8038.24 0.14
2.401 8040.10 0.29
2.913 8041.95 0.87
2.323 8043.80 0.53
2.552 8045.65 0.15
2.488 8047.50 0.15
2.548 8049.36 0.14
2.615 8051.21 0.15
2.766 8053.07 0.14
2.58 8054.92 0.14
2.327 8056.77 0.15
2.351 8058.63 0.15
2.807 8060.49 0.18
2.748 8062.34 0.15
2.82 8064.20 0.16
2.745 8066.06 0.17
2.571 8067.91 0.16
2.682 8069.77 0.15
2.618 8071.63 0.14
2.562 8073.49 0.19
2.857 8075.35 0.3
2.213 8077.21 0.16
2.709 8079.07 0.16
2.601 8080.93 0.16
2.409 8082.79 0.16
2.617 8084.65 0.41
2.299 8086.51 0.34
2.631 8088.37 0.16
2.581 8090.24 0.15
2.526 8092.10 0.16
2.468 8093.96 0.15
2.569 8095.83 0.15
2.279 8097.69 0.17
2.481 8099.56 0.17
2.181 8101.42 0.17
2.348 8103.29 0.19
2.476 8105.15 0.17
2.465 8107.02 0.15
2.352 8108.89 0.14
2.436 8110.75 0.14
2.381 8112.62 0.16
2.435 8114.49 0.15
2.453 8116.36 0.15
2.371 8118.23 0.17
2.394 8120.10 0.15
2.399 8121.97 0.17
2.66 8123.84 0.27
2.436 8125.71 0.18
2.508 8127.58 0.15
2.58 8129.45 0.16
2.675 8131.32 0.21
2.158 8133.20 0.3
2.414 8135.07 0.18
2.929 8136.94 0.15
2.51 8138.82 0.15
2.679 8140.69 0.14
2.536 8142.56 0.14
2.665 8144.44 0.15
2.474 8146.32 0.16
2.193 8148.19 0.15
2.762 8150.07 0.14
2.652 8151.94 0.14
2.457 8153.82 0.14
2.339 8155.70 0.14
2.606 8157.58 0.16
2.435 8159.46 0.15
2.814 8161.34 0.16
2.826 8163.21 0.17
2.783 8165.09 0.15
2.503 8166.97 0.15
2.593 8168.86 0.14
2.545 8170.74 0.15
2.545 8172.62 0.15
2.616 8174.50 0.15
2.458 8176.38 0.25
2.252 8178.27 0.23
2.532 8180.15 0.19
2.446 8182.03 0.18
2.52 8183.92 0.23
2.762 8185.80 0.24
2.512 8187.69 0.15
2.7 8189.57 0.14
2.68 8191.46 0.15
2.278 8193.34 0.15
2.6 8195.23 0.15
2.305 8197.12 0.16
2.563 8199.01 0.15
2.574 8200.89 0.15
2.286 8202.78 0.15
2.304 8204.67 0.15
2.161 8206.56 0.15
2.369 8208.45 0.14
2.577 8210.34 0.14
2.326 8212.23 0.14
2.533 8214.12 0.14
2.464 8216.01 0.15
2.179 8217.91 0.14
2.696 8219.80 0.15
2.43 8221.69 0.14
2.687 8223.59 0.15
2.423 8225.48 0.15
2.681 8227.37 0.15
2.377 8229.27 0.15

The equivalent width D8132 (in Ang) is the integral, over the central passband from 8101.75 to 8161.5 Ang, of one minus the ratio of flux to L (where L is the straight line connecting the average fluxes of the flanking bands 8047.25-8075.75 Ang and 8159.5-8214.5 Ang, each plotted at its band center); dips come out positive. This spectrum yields 1.7 Ang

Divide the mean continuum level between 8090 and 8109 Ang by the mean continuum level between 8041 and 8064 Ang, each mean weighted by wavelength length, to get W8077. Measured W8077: 0.9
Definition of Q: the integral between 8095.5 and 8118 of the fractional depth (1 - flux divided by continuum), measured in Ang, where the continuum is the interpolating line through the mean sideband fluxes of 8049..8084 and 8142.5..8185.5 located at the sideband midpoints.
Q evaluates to 1.6 Ang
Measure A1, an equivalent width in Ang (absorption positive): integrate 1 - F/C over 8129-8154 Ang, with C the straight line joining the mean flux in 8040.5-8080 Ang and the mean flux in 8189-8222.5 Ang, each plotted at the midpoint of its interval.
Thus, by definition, -0.36 Ang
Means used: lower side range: 2.61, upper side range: 2.44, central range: 2.55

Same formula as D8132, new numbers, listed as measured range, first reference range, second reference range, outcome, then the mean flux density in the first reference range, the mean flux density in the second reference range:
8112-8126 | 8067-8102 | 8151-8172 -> 0.6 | 2.52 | 2.6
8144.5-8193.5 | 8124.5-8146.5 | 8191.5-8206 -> -1.4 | 2.55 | 2.43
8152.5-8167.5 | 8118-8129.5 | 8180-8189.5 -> -0.4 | 2.48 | 2.57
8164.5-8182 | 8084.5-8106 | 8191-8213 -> -0.7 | 2.45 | 2.41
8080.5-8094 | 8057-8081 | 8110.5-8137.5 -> 0.3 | 2.63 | 2.48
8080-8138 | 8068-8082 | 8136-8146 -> 3.5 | 2.6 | 2.65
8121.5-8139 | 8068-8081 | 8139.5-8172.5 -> 0.4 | 2.6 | 2.58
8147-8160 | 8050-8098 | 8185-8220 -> 0.1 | 2.58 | 2.46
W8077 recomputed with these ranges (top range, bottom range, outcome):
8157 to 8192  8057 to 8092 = 1.00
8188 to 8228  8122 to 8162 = 0.97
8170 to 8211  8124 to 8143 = 0.97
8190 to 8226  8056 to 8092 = 0.95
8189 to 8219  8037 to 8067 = 0.93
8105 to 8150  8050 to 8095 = 0.96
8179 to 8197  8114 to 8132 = 1.02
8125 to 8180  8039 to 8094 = 0.99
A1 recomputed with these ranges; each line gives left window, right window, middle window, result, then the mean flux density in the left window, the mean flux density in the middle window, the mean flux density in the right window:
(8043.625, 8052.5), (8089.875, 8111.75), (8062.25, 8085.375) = -1.3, 2.53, 2.62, 2.43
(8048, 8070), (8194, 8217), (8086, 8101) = 0.6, 2.63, 2.47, 2.42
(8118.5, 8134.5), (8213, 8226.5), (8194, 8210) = 0.5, 2.47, 2.4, 2.49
